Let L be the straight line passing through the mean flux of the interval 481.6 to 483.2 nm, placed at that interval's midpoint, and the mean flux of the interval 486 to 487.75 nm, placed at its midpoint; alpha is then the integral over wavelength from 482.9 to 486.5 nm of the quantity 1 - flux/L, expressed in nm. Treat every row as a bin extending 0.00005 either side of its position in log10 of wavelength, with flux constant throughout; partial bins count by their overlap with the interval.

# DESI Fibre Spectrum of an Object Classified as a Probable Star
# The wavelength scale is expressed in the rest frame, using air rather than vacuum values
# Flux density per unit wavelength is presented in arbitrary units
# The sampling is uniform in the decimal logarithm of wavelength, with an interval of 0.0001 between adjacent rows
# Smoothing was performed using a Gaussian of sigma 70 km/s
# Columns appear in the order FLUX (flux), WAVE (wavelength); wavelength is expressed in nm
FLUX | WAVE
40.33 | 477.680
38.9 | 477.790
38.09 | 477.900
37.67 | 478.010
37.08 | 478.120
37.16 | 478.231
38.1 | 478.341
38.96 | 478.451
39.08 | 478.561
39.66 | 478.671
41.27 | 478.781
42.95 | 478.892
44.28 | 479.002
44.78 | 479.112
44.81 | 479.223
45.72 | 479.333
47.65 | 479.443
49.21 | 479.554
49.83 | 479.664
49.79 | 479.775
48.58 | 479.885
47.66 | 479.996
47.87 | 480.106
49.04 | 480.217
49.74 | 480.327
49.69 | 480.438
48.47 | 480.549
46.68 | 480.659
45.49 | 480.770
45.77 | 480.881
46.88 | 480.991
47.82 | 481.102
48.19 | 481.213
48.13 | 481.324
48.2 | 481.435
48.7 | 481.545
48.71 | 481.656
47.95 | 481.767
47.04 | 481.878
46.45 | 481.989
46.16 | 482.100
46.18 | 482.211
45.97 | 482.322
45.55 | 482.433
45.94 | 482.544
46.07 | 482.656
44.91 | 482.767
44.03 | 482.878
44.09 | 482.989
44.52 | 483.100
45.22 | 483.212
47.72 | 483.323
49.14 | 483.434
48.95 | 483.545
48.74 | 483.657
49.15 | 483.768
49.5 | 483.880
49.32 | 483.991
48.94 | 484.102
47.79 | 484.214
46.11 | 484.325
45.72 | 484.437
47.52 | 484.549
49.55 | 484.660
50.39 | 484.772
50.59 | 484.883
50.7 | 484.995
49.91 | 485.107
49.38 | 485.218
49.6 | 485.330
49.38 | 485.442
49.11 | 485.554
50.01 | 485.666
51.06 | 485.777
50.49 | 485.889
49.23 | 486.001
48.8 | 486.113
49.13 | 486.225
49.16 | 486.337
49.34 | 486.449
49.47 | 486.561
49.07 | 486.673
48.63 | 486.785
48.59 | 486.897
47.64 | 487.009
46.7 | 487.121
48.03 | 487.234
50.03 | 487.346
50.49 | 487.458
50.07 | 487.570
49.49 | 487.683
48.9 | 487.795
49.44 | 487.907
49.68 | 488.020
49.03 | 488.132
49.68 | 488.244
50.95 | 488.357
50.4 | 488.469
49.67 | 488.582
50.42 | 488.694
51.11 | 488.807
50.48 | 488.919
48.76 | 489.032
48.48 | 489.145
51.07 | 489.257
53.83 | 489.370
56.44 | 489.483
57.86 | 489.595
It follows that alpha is -0.09 nm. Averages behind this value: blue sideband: 45.9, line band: 48.7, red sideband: 49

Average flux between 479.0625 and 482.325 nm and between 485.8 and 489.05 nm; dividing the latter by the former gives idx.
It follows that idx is 1.04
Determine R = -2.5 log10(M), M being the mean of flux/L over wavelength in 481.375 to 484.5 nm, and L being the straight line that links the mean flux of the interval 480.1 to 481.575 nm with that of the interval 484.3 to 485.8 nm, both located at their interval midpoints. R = 0.035 mag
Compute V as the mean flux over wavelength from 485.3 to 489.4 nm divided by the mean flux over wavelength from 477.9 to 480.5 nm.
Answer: 1.12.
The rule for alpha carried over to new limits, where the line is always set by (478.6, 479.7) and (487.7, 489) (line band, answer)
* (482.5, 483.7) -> 0.020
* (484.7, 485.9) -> -0.044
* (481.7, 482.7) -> 0.003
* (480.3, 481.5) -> -0.049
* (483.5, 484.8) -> -0.022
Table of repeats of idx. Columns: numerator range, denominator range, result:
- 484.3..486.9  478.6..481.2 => 1.06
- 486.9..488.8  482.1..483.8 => 1.07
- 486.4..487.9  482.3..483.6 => 1.06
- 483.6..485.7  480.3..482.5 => 1.03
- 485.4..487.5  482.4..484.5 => 1.05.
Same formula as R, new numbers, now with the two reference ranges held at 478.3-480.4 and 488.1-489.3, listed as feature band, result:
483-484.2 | -0.01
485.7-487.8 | 0.00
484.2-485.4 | -0.02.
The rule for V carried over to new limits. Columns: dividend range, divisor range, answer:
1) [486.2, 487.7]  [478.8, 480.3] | 1.04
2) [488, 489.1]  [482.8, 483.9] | 1.06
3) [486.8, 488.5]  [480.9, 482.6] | 1.04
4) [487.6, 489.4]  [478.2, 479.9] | 1.14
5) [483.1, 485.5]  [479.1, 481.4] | 1.02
